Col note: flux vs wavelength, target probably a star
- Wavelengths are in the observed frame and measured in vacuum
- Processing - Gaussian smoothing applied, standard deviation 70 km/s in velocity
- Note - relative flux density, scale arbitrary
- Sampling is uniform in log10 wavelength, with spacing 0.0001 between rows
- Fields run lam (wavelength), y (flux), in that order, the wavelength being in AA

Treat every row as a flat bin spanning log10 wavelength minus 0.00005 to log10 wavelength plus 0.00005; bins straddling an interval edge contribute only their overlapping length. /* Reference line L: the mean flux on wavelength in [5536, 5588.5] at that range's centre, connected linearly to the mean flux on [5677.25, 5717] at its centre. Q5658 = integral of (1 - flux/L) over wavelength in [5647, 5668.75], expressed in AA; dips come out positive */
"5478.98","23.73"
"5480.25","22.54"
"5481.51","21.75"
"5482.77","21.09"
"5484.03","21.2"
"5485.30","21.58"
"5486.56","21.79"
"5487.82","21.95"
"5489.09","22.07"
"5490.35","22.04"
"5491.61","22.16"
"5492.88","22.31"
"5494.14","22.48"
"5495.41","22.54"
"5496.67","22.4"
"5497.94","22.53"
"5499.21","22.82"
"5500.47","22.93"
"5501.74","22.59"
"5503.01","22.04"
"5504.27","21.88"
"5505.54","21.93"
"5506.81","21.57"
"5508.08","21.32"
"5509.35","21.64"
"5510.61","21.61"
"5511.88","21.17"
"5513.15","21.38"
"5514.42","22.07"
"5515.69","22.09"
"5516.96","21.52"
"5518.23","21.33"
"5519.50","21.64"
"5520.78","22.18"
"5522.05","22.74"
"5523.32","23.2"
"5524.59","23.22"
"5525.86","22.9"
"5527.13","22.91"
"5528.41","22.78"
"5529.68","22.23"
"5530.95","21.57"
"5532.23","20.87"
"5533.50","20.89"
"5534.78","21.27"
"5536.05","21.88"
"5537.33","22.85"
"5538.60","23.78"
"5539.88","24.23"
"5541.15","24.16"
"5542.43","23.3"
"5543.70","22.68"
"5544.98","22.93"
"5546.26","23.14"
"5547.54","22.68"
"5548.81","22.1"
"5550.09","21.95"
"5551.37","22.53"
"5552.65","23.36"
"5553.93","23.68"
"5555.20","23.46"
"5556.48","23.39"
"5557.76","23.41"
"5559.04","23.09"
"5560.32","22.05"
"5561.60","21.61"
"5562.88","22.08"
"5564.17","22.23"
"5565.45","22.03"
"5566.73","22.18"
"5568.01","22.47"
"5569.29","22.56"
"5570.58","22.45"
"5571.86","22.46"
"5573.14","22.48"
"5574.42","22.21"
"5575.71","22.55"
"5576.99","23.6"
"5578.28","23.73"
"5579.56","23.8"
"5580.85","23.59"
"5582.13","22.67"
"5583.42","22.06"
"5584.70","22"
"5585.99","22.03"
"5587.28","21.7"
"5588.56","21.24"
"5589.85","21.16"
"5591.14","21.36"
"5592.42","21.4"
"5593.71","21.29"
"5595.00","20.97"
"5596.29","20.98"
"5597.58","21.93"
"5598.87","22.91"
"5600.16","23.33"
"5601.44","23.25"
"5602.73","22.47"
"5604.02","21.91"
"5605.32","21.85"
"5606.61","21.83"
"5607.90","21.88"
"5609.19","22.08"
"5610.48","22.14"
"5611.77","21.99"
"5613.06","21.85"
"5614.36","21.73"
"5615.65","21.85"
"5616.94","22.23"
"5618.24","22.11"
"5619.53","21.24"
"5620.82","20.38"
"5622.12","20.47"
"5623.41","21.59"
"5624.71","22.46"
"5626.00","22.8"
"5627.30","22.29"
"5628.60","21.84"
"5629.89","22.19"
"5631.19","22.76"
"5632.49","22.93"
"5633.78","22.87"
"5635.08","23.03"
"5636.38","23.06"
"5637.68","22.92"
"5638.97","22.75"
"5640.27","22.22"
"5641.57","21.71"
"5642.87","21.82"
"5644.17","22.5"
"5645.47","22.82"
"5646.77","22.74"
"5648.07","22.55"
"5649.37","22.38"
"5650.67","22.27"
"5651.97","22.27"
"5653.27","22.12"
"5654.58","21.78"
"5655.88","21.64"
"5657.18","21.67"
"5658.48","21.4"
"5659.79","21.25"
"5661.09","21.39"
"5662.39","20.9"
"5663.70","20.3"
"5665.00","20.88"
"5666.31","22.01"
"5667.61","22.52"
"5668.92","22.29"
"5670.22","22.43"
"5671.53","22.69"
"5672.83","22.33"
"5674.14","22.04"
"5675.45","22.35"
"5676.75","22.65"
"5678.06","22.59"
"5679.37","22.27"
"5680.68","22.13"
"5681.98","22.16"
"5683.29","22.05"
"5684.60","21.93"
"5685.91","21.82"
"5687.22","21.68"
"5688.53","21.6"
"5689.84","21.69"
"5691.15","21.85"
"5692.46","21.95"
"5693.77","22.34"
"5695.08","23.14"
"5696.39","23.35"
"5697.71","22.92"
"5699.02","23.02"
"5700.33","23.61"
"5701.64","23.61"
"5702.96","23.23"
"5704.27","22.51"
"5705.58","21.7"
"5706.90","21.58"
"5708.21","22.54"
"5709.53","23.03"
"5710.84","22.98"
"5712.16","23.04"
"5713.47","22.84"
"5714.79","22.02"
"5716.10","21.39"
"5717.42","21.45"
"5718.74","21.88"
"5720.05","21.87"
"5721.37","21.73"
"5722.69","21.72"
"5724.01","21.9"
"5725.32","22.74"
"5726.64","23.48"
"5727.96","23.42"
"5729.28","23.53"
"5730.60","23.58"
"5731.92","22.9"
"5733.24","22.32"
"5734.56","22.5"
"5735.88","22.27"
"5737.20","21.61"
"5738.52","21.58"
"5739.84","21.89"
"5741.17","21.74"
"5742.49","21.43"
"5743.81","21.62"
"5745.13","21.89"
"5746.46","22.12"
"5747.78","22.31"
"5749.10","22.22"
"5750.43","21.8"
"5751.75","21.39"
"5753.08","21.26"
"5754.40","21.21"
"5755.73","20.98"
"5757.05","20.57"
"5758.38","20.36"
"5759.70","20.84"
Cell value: 0.7 AA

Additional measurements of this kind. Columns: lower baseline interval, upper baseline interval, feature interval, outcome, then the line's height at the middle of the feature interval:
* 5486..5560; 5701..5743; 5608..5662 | 0.71 AA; 22.4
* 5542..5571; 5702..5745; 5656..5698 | 0.76 AA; 22.4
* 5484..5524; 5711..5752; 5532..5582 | -1.47 AA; 22.1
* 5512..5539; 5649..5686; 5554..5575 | -0.45 AA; 22.1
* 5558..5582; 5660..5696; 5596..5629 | 0.59 AA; 22.4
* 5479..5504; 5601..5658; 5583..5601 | 0.33 AA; 22.2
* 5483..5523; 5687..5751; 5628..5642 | -0.24 AA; 22.2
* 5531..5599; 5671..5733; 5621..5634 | 0.17 AA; 22.4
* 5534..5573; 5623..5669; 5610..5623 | 0.43 AA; 22.3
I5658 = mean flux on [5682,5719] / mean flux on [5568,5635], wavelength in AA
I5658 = 1.0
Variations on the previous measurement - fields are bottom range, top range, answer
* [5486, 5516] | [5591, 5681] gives 1.00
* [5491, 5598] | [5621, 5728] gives 1.00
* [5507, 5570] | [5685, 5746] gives 1.00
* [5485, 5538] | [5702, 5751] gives 1.01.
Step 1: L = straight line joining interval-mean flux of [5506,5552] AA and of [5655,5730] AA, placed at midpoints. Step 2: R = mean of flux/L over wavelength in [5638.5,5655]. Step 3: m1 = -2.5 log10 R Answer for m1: 0.00 mag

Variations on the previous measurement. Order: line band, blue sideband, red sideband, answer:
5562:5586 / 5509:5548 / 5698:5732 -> -0.009 mag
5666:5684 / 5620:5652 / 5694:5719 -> 0.007 mag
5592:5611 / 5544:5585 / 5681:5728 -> 0.029 mag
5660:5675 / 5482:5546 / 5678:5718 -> 0.028 mag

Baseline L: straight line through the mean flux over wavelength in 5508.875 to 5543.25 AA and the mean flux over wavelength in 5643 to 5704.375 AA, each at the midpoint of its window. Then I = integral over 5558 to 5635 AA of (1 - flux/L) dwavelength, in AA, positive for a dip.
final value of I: 0.3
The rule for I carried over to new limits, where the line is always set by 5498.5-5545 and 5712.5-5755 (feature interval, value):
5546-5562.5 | -0.4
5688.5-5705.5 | -0.4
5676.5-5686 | 0.0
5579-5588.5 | -0.1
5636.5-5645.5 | -0.1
